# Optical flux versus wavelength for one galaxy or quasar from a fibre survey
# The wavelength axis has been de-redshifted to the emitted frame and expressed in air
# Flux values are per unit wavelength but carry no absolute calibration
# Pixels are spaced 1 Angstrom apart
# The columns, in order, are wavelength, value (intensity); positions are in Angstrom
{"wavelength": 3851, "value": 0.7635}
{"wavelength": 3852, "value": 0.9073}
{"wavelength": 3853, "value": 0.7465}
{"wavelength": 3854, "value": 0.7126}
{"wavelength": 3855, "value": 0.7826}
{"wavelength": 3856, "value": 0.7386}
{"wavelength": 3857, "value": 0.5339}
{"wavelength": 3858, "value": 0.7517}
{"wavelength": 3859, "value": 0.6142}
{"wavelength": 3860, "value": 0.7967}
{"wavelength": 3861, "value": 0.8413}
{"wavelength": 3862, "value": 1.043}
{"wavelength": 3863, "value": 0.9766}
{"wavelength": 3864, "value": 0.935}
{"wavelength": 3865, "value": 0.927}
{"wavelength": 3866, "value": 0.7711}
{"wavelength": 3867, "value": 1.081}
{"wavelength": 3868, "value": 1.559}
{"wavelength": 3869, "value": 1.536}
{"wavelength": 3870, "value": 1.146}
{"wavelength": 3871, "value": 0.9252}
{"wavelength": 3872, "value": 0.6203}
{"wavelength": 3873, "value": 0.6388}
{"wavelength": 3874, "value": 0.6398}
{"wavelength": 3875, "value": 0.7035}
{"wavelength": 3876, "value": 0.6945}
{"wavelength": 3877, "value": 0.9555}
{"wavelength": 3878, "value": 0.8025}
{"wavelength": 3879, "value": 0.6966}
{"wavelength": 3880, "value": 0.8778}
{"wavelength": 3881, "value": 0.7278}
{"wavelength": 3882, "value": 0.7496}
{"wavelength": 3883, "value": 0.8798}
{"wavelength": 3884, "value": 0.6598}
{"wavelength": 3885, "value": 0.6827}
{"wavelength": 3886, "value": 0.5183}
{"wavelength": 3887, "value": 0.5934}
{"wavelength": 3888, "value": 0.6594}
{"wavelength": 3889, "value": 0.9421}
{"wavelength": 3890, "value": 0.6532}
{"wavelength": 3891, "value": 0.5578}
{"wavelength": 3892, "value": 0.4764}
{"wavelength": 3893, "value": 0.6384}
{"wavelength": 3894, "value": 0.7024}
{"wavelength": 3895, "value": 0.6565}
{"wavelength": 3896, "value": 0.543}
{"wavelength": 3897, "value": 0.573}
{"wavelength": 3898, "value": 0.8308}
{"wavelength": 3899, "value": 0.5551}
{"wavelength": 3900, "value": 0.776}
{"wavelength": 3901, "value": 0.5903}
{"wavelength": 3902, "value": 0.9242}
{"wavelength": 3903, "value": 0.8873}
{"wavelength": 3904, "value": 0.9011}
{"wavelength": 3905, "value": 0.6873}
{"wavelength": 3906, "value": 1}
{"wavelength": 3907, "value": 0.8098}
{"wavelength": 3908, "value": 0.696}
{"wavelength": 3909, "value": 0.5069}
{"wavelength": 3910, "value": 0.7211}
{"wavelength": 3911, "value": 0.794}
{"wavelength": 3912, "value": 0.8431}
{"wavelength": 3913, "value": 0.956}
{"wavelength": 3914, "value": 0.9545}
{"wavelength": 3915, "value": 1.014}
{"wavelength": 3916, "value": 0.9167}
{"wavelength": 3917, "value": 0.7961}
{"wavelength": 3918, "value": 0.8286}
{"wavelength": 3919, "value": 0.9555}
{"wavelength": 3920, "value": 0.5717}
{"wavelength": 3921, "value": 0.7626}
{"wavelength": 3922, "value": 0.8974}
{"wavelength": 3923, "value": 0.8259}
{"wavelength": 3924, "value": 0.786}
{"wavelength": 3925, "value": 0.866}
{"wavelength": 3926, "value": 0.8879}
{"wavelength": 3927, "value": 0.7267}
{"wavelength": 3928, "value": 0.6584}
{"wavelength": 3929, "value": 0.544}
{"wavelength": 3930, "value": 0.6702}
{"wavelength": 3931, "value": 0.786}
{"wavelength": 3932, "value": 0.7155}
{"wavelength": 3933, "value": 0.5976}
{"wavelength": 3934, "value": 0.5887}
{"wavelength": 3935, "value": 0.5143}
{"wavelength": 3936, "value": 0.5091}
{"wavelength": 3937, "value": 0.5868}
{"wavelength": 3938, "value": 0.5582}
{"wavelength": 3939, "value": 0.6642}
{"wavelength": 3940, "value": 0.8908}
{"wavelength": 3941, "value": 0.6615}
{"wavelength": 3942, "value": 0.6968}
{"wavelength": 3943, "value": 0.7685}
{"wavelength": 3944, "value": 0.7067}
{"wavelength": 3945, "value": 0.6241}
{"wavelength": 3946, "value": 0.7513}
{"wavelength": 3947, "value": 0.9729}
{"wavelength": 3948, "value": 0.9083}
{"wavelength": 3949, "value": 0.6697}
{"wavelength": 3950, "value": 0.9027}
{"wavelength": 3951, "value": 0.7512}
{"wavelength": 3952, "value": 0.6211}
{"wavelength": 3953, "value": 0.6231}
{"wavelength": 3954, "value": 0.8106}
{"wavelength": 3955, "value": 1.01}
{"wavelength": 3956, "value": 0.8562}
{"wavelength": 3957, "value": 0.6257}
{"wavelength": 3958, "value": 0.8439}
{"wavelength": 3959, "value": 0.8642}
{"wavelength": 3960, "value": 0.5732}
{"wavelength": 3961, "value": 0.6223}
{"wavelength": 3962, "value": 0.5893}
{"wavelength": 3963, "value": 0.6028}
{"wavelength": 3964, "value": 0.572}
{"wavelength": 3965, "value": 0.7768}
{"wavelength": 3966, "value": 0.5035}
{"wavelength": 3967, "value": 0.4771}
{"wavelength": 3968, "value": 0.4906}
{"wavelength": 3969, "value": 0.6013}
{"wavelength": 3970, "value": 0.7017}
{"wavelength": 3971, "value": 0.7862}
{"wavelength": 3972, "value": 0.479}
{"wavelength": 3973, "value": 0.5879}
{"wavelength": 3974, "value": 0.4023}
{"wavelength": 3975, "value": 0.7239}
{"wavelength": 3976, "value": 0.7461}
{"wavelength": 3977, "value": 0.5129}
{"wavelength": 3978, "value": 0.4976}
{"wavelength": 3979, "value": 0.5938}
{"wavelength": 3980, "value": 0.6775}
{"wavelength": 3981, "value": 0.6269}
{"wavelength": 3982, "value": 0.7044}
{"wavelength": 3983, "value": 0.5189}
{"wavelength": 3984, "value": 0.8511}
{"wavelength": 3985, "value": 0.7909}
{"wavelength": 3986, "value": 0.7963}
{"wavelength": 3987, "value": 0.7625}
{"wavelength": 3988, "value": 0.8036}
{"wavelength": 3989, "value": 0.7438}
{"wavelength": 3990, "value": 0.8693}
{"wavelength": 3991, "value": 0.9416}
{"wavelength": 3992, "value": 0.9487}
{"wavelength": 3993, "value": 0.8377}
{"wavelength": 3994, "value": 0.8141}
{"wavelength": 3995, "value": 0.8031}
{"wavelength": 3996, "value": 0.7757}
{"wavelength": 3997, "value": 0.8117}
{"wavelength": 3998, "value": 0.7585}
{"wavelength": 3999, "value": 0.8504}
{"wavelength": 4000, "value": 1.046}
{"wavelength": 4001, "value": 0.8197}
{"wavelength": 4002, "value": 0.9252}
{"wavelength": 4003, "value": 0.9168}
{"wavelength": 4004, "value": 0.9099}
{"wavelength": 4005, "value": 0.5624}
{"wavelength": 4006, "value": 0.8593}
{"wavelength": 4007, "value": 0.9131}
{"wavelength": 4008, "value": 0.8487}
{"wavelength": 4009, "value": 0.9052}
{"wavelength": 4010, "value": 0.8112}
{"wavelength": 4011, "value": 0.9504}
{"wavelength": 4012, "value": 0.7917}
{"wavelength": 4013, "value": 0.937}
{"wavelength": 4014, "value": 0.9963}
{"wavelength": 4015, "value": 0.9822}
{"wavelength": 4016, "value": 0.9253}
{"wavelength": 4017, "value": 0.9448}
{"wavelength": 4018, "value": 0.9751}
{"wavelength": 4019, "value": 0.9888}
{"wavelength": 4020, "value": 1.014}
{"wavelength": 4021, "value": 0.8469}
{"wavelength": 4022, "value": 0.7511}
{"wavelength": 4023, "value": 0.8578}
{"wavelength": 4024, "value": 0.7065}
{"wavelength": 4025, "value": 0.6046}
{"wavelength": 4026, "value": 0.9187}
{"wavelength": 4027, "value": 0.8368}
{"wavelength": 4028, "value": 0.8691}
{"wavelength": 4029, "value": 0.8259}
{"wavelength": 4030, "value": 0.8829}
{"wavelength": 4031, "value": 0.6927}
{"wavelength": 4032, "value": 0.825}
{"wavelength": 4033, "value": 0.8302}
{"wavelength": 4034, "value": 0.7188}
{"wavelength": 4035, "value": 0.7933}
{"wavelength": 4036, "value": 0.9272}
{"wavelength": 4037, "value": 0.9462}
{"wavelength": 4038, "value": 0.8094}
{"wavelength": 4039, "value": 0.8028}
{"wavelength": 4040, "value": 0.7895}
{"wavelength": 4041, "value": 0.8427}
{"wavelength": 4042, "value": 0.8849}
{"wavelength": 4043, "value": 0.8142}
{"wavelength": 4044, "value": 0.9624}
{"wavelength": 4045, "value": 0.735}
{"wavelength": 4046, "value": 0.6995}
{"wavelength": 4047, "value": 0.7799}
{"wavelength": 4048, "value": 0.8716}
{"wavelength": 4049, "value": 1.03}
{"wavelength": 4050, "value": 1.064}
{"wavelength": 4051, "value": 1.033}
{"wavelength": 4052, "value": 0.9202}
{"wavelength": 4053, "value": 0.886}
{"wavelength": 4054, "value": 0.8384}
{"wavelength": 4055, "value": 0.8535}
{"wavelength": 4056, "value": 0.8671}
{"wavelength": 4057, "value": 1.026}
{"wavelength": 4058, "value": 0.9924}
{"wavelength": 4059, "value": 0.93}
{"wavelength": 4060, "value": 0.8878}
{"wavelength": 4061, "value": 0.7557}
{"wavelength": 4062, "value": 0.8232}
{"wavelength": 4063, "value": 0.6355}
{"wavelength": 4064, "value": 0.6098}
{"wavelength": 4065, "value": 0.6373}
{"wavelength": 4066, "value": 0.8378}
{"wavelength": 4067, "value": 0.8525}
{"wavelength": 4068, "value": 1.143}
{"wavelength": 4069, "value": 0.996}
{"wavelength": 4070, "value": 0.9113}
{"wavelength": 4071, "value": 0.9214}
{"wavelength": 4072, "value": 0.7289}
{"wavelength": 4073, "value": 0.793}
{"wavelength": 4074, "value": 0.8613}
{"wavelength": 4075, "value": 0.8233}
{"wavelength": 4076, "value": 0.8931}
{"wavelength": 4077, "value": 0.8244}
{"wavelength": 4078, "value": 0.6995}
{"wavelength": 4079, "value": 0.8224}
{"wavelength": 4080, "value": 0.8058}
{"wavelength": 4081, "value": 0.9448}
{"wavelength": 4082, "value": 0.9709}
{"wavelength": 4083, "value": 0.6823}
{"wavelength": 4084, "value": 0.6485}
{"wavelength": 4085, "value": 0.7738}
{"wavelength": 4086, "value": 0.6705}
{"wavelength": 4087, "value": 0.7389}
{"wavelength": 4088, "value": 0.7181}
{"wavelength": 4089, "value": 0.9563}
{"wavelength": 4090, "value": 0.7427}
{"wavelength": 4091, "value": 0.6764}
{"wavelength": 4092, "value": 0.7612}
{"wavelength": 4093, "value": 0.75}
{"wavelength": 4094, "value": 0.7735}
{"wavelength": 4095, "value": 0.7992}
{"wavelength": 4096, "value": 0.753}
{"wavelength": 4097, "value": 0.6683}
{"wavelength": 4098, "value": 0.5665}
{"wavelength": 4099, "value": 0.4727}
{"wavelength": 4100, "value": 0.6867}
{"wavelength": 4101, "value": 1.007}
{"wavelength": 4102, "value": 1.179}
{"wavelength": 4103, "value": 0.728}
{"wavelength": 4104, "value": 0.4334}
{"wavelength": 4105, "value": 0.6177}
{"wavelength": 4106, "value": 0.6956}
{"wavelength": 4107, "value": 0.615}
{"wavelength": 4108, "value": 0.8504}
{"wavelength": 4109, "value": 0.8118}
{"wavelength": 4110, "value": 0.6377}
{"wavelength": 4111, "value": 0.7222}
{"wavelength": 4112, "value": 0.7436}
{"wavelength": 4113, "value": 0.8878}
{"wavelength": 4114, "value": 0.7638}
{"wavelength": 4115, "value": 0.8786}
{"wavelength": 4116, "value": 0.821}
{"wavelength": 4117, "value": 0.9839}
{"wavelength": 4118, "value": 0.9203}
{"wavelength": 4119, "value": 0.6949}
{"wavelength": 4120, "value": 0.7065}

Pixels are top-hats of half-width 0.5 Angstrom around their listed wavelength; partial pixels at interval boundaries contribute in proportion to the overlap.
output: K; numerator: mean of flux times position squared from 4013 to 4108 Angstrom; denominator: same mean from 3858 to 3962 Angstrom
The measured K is 1.2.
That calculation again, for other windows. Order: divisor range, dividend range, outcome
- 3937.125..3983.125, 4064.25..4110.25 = 1.23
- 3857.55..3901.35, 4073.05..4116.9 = 1.09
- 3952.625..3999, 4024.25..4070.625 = 1.25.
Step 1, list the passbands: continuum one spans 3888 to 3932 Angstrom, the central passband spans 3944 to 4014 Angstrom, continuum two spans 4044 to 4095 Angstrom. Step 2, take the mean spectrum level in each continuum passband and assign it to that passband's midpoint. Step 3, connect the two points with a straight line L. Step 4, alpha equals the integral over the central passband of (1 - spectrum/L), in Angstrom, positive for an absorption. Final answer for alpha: 3.7 Angstrom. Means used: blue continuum 0.758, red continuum 0.833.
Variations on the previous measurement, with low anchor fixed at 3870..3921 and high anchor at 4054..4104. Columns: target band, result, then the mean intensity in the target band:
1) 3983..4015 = -2.7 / 0.847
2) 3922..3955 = 1.8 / 0.721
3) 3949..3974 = 3.2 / 0.672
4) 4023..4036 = -0.2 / 0.8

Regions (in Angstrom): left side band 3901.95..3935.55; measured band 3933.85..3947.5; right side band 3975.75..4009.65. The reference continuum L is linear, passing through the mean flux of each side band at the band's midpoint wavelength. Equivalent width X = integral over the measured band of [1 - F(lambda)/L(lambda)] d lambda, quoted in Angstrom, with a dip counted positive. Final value 1.77 Angstrom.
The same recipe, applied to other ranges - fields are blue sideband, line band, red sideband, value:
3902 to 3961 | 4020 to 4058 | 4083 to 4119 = -4.76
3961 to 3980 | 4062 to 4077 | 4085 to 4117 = -2.49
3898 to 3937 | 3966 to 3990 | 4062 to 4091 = 4.03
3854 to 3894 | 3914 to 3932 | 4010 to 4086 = 0.42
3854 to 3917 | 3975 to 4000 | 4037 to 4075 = 2.30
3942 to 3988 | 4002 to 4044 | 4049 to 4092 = -4.68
